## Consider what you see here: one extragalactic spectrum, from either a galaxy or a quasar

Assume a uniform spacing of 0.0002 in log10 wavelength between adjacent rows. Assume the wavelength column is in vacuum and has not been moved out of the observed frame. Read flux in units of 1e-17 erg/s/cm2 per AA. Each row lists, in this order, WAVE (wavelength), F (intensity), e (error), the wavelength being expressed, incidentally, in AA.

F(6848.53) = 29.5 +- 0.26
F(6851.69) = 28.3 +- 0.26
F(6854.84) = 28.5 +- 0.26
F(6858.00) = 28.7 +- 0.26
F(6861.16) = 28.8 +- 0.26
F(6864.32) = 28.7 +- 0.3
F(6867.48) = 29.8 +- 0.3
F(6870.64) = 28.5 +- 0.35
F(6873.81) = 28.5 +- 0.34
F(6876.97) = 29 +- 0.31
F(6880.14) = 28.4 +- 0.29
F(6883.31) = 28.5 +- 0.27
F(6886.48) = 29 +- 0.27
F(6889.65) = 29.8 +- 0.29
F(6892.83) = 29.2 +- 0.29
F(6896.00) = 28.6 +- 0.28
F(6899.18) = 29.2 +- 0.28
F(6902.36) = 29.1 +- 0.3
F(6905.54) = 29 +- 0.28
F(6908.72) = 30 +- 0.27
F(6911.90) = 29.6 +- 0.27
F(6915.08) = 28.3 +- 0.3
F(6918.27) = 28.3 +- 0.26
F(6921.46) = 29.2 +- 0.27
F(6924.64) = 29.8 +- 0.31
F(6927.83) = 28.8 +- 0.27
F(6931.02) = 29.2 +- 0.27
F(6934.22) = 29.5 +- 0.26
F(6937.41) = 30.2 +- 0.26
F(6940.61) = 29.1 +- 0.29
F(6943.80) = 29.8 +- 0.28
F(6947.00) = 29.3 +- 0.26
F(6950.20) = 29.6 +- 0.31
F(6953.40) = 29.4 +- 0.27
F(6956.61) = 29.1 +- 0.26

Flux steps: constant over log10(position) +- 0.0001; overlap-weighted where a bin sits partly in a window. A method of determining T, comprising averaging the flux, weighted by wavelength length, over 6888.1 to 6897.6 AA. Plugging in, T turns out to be 29.2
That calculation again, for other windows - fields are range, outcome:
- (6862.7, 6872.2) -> 29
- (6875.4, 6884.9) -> 28.6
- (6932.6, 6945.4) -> 29.6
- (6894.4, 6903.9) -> 29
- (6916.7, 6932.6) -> 29.1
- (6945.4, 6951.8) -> 29.5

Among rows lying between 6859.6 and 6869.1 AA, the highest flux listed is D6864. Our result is 29.8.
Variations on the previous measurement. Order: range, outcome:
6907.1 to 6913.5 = 30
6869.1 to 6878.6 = 29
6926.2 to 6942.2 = 30.2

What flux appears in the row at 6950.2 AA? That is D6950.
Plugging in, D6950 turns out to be 29.6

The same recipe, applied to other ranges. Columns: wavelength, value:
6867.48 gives 29.8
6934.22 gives 29.5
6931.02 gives 29.2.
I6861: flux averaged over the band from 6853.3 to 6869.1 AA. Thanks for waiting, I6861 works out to 28.9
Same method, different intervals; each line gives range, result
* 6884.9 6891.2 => 29.4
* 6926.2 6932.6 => 29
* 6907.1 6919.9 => 29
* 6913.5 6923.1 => 28.6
